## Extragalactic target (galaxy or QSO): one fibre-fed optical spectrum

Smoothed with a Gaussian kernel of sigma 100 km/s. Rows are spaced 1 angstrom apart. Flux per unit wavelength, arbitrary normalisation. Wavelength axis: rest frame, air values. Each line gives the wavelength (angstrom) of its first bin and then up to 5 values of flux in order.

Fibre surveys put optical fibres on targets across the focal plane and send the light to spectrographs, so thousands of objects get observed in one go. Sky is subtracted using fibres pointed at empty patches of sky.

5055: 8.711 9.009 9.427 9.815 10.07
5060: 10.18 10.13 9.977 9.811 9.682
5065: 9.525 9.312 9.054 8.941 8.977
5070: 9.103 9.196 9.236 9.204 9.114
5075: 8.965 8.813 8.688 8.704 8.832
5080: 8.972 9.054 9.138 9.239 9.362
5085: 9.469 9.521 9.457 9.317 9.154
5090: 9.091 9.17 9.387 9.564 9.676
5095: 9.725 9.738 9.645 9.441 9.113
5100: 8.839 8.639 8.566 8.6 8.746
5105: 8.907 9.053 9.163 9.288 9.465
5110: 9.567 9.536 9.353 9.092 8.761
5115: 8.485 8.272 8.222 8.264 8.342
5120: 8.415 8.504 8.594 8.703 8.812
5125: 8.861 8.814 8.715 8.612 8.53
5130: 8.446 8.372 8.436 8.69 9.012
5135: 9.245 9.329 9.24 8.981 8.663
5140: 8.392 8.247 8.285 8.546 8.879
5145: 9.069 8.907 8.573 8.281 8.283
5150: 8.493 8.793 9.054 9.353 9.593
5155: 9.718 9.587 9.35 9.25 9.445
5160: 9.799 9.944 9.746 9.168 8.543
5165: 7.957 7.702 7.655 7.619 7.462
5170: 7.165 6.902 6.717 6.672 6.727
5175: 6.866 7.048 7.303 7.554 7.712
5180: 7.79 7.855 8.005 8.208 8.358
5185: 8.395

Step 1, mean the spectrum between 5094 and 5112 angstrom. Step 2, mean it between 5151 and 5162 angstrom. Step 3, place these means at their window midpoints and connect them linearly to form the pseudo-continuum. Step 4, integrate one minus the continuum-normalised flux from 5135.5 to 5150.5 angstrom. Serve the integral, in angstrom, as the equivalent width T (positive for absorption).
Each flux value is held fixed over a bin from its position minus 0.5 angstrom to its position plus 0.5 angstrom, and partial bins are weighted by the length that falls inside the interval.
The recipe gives 1.2 angstrom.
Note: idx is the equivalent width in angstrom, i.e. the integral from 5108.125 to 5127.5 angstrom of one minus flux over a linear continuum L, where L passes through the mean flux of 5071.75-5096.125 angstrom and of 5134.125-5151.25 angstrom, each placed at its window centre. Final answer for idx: 0.3 angstrom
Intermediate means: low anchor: 9.22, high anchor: 8.72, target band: 8.79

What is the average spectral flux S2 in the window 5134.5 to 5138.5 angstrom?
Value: 9.2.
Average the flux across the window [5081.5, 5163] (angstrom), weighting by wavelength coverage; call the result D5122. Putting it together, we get 9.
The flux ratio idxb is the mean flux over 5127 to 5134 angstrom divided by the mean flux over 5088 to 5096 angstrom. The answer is 0.9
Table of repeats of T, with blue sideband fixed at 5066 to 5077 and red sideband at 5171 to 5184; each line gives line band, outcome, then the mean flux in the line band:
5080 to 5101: -1.4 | 9.33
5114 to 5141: -1.6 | 8.65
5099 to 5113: -0.9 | 9.06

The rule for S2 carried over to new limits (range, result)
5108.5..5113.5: 9.4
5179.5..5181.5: 7.82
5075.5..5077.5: 8.75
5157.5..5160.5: 9.5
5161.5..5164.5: 9.15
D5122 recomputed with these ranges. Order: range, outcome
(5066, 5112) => 9.17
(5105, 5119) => 8.94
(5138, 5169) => 8.81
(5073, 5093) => 9.14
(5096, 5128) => 8.87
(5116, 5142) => 8.64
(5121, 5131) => 8.65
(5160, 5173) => 8.06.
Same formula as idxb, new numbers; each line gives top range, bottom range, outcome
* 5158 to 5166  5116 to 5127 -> 1.07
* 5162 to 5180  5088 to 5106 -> 0.82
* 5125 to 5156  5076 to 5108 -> 0.96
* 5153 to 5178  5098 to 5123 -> 0.93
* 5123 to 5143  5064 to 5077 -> 0.96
